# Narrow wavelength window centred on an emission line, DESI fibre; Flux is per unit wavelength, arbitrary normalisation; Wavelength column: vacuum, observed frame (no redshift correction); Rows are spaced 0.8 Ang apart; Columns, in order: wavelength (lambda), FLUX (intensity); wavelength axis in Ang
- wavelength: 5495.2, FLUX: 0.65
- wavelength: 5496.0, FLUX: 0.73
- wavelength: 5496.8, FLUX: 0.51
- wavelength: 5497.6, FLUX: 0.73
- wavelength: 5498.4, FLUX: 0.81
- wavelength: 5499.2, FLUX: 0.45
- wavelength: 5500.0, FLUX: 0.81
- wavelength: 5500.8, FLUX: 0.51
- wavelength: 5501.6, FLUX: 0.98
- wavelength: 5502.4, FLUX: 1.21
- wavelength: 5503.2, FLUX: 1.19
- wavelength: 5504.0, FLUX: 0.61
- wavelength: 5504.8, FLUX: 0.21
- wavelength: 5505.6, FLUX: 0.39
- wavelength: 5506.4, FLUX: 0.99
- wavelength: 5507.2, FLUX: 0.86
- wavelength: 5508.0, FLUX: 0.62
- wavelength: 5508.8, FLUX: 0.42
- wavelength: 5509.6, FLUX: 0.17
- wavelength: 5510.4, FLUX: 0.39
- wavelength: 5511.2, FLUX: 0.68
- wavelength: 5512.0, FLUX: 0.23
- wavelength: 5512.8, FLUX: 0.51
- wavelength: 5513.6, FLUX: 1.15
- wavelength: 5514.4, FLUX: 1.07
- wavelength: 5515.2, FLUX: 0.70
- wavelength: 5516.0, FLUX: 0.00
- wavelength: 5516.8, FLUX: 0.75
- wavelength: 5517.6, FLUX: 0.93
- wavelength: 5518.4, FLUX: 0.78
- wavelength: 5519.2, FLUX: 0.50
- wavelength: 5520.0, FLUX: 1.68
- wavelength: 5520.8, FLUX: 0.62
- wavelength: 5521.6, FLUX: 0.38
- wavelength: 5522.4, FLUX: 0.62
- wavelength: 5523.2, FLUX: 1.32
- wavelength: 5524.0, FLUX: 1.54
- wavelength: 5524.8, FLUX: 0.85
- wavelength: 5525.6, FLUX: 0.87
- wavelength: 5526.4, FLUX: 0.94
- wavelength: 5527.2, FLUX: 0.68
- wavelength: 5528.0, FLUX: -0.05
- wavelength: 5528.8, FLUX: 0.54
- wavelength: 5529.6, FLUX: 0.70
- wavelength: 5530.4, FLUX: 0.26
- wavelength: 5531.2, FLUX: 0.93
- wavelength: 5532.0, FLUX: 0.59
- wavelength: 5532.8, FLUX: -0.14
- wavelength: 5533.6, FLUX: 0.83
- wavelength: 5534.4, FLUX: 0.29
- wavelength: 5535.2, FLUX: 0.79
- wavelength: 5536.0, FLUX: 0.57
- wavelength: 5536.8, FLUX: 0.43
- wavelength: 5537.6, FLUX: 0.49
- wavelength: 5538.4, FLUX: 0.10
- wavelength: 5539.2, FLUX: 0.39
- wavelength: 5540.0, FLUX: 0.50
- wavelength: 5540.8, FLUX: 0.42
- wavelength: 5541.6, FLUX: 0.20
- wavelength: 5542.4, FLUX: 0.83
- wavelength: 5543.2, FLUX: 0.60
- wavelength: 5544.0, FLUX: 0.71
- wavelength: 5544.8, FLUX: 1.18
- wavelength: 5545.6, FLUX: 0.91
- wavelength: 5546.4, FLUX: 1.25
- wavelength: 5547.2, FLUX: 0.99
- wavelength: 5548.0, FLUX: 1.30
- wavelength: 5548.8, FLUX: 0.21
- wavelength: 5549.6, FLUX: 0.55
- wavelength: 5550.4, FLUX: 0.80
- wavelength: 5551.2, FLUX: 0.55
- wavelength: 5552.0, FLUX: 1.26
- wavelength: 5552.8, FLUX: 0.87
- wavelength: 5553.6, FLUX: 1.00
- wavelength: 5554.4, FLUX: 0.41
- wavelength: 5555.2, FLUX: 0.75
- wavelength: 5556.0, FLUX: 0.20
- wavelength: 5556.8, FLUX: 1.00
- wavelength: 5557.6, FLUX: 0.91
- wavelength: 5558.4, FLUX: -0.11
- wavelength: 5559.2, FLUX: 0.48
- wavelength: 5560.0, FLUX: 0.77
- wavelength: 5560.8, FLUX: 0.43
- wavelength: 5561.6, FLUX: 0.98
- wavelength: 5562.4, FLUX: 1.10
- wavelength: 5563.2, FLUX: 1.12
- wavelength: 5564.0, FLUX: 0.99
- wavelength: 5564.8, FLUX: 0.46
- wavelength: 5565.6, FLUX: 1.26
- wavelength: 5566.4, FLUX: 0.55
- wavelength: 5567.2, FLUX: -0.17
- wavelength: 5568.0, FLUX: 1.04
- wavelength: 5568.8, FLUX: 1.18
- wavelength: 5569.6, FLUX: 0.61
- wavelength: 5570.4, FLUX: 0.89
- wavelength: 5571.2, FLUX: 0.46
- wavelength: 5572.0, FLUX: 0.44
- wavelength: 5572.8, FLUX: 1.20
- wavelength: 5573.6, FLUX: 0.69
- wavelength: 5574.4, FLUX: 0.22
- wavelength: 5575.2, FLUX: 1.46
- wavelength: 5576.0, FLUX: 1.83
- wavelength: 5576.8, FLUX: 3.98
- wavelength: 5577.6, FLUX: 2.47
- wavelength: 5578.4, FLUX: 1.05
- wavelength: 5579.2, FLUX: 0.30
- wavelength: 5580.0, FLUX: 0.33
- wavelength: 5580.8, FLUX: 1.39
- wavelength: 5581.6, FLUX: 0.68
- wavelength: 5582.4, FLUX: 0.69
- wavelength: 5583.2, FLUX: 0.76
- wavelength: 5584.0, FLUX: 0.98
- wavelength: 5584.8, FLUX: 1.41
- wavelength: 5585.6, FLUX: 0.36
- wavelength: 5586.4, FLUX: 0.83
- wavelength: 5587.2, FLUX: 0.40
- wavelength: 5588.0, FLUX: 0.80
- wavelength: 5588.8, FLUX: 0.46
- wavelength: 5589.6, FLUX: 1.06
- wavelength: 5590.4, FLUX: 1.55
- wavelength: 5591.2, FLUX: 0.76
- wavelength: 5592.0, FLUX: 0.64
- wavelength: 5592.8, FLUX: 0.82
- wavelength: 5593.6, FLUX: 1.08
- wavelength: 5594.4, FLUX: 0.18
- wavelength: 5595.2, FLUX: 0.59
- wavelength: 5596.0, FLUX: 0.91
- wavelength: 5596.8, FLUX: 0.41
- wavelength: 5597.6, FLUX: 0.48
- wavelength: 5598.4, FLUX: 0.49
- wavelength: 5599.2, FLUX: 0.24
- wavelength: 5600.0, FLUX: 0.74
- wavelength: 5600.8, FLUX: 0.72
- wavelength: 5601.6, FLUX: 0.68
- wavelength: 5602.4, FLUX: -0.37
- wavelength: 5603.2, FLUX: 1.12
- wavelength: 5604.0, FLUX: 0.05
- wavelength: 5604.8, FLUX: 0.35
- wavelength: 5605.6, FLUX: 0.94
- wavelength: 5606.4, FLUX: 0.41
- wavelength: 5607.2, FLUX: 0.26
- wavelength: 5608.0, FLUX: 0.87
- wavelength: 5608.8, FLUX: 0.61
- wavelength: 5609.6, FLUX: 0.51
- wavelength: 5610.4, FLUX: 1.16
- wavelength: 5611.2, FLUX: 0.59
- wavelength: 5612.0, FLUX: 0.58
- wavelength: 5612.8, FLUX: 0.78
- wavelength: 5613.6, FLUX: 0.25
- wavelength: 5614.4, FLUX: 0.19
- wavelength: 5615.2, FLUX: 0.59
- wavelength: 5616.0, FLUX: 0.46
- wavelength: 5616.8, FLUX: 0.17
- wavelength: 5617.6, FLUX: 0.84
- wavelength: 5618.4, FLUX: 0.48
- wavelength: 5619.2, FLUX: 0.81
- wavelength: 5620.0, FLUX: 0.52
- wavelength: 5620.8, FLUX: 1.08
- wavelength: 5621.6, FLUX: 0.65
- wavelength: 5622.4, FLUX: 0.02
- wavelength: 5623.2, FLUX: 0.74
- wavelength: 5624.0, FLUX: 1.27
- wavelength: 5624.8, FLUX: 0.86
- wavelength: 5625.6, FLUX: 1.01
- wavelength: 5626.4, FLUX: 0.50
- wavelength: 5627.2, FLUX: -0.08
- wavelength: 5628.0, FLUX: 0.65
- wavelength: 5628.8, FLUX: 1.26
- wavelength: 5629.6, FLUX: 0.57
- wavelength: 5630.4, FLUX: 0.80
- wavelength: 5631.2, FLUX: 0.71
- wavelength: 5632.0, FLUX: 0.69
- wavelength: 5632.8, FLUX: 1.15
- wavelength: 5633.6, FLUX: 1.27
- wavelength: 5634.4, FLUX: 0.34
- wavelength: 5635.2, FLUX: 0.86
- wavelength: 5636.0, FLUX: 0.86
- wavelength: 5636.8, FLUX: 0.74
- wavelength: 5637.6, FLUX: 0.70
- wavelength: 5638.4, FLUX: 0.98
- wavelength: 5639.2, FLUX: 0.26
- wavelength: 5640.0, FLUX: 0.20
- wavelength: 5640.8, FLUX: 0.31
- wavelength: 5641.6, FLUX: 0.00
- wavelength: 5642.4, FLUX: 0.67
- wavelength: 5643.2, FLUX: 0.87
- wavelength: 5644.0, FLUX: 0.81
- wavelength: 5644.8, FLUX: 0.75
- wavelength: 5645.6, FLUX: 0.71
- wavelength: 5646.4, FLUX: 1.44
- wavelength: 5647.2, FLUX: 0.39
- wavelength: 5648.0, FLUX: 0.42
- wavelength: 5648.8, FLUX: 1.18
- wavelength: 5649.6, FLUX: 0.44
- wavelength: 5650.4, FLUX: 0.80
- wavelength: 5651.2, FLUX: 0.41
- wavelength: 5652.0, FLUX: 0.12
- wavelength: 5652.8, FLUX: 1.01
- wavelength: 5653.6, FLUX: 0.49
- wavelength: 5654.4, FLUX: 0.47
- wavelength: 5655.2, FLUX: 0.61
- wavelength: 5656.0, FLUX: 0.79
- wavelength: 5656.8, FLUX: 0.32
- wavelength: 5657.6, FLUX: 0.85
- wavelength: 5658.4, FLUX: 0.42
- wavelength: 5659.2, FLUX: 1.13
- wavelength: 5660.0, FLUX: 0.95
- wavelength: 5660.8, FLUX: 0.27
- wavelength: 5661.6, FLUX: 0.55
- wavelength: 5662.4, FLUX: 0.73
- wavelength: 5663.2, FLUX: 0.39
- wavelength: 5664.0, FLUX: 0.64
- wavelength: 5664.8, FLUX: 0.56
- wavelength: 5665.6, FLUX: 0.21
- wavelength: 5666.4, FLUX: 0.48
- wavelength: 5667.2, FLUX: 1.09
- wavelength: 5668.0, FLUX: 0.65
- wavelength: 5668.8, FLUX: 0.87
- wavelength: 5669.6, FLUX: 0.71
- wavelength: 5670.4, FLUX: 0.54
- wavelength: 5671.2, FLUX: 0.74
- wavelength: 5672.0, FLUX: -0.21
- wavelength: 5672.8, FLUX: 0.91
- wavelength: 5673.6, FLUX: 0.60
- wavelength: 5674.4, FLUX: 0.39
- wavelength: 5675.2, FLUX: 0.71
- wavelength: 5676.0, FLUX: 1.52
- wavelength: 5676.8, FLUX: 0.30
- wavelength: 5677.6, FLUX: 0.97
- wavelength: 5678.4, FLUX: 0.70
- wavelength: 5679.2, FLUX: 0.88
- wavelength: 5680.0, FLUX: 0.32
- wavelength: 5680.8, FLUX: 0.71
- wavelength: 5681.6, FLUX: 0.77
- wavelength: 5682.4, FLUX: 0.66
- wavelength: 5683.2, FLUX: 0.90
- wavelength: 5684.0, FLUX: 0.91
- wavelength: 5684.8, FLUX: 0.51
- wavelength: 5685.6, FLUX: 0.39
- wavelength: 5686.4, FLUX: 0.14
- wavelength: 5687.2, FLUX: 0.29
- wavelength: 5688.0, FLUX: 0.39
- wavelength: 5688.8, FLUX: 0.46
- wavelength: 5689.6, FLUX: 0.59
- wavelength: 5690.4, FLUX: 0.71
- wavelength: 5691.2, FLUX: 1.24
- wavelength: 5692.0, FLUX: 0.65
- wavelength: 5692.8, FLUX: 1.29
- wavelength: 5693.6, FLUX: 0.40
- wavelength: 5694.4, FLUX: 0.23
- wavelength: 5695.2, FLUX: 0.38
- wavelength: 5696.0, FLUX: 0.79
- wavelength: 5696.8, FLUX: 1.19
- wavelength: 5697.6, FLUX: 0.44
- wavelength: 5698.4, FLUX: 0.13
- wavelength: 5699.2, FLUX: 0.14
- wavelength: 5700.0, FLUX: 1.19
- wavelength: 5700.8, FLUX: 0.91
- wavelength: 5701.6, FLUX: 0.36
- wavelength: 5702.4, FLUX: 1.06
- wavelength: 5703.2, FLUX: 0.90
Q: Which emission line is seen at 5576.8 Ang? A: [O III] 5007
